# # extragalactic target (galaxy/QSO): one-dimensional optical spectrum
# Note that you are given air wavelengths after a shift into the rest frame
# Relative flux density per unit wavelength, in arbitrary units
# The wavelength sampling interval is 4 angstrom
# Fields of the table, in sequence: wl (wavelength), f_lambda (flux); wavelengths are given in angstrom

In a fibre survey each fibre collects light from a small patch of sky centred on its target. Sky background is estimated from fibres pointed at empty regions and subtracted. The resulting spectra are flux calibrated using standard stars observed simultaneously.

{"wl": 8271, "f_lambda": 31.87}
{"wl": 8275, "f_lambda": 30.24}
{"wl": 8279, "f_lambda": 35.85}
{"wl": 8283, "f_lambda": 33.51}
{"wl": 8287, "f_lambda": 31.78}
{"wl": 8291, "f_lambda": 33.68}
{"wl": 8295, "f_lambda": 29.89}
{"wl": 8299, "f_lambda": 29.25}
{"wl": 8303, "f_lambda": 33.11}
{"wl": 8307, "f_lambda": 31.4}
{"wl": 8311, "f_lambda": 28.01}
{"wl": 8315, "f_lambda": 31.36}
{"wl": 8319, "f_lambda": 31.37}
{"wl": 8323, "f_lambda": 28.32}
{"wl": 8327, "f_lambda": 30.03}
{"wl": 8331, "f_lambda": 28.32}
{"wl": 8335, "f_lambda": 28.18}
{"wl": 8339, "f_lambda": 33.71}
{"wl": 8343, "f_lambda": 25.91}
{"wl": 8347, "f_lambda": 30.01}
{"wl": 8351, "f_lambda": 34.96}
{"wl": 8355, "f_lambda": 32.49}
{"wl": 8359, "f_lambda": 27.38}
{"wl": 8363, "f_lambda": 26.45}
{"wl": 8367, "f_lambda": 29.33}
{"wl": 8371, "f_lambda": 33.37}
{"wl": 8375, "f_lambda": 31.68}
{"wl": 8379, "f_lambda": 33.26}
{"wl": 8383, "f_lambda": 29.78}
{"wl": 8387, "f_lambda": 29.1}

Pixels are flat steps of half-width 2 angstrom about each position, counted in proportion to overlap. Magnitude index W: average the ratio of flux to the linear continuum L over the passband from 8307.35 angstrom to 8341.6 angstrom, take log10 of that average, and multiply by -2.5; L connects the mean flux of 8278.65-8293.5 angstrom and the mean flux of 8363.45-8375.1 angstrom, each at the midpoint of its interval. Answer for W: 0.078 mag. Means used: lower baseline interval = 33.3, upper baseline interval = 30.8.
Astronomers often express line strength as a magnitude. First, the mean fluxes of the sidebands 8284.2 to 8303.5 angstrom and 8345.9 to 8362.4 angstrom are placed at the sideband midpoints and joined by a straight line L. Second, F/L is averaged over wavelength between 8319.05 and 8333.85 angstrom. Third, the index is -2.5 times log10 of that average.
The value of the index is 0.07 mag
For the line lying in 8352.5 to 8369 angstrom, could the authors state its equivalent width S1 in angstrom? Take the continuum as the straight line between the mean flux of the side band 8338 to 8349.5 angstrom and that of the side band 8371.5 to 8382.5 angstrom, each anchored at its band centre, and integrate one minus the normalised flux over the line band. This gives 1.0 angstrom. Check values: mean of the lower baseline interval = 29.8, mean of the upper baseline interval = 32.2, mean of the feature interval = 29.1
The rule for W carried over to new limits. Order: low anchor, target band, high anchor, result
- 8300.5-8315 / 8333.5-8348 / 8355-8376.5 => 0.03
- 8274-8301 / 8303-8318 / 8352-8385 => 0.03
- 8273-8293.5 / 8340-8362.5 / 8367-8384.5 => 0.07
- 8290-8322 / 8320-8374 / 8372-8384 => 0.05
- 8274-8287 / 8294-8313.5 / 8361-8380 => 0.08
